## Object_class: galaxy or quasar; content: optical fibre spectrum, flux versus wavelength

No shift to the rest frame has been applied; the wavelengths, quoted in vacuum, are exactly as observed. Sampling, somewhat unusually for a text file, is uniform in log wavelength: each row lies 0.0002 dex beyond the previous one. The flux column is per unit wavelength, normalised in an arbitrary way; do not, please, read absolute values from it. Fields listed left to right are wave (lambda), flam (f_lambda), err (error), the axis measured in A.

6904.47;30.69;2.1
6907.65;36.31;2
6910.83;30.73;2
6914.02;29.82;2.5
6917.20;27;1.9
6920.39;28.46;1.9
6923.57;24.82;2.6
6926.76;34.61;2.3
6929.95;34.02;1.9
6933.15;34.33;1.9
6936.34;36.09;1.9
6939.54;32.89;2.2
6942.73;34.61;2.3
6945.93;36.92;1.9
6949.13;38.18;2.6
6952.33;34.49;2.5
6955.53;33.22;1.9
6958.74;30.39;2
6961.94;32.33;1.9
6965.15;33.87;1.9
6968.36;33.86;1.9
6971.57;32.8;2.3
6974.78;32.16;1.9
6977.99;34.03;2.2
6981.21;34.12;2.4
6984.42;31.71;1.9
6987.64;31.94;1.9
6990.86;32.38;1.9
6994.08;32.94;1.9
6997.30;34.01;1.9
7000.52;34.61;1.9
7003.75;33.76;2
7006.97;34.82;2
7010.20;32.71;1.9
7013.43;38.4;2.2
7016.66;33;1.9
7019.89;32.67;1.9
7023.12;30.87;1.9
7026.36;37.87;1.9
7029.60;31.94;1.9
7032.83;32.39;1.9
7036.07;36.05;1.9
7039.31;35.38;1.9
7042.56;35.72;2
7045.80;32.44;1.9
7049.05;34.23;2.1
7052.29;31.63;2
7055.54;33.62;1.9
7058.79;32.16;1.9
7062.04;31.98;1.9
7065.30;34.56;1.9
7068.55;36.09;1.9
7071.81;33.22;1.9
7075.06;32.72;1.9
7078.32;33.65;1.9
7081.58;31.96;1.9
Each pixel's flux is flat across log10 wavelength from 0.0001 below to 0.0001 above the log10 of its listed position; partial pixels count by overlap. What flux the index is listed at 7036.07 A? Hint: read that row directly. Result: 36.05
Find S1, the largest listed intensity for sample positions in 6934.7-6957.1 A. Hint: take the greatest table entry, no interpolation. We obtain 38.18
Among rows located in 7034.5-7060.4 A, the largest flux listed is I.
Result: 36.05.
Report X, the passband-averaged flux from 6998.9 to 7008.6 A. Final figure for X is 34.4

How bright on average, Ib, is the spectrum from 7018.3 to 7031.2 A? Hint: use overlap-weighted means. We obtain 33.3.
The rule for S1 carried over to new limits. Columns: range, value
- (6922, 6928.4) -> 34.61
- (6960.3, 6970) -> 33.87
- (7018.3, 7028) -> 37.87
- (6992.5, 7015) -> 38.4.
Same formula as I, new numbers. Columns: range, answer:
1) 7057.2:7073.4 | 36.09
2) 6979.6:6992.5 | 34.12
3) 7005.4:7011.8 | 34.82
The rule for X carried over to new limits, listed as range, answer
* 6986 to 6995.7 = 32.4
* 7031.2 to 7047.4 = 34.4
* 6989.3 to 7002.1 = 33.5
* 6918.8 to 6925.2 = 26.7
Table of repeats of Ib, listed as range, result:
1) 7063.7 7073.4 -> 34.6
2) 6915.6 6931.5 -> 29.8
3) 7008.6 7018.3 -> 34.7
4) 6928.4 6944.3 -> 34.4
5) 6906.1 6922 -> 30.4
